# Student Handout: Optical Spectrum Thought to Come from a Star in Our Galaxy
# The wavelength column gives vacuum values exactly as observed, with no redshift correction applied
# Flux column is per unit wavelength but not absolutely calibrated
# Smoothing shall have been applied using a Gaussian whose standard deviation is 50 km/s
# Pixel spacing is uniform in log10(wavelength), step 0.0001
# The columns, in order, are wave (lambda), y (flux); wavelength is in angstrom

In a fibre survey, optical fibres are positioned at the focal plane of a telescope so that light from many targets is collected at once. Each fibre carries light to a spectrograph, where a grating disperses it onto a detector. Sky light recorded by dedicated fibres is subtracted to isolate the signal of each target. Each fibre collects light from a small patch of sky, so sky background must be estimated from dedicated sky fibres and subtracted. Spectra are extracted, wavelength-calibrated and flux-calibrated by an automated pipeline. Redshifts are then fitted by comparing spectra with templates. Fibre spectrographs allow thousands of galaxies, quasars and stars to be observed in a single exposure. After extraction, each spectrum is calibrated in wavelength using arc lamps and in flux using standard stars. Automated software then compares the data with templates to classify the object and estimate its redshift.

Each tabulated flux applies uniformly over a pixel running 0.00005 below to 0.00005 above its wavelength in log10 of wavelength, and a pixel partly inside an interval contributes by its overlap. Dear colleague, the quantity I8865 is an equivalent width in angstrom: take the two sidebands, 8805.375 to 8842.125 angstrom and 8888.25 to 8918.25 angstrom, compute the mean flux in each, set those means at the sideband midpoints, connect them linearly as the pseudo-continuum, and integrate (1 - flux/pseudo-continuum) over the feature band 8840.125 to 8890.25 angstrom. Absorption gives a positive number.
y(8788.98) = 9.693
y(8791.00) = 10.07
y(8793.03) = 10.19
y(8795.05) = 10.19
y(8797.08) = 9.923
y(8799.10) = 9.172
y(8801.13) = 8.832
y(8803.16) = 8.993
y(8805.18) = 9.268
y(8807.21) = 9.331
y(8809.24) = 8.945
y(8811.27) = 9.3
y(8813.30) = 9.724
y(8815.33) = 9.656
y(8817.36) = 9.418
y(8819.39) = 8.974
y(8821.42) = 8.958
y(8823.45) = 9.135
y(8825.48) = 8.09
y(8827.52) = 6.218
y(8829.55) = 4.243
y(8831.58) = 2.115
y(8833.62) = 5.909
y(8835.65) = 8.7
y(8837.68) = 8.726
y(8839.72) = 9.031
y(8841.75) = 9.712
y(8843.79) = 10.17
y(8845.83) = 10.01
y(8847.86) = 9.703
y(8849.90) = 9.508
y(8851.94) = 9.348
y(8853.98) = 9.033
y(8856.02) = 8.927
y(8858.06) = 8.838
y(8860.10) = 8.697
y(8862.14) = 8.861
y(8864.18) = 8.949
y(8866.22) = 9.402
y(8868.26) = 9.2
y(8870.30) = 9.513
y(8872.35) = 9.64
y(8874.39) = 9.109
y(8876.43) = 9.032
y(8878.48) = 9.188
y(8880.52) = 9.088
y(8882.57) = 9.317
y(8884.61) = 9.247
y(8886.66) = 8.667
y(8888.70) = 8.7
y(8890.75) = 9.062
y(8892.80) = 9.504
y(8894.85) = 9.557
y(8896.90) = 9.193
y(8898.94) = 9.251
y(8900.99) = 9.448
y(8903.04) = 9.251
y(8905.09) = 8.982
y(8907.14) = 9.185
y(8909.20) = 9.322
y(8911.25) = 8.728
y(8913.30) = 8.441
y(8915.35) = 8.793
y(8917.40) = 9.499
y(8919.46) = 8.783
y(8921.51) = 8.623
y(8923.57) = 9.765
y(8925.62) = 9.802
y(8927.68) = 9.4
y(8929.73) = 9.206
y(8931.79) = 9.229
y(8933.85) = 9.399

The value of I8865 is -3.5 angstrom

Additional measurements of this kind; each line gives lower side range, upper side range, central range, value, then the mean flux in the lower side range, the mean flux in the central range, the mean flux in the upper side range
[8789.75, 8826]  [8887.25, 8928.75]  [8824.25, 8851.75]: 4.1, 9.36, 7.91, 9.16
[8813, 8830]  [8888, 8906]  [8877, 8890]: 0.0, 8.34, 9.03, 9.23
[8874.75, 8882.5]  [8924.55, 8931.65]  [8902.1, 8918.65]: 0.5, 9.13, 9.02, 9.44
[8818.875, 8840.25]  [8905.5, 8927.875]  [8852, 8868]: -2.3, 7.2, 8.99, 9.11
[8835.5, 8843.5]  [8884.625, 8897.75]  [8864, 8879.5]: -0.2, 9.18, 9.27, 9.12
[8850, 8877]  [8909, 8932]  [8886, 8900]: 0.0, 9.13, 9.15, 9.12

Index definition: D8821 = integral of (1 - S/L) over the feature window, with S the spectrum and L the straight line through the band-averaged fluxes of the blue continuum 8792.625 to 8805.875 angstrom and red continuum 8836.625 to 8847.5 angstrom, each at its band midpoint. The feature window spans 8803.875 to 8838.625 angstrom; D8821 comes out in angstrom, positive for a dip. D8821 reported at 5.36 angstrom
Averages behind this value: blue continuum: 9.49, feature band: 8.05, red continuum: 9.54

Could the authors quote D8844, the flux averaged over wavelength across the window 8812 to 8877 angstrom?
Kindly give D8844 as 8.64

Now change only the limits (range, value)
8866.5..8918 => 9.16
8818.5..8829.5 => 7.91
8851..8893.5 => 9.11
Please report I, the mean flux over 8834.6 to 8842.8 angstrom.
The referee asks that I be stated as 9.04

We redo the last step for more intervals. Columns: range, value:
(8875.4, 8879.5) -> 9.11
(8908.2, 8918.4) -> 8.96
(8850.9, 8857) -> 9.1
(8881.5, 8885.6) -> 9.28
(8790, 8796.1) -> 10.1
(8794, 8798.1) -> 10.1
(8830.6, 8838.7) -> 6.38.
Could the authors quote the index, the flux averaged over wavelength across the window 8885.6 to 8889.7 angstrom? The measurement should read 8.69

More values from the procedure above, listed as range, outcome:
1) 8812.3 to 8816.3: 9.69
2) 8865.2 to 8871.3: 9.38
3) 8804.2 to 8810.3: 9.17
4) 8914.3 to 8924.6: 9.09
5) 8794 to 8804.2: 9.43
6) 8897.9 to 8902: 9.37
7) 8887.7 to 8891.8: 8.87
